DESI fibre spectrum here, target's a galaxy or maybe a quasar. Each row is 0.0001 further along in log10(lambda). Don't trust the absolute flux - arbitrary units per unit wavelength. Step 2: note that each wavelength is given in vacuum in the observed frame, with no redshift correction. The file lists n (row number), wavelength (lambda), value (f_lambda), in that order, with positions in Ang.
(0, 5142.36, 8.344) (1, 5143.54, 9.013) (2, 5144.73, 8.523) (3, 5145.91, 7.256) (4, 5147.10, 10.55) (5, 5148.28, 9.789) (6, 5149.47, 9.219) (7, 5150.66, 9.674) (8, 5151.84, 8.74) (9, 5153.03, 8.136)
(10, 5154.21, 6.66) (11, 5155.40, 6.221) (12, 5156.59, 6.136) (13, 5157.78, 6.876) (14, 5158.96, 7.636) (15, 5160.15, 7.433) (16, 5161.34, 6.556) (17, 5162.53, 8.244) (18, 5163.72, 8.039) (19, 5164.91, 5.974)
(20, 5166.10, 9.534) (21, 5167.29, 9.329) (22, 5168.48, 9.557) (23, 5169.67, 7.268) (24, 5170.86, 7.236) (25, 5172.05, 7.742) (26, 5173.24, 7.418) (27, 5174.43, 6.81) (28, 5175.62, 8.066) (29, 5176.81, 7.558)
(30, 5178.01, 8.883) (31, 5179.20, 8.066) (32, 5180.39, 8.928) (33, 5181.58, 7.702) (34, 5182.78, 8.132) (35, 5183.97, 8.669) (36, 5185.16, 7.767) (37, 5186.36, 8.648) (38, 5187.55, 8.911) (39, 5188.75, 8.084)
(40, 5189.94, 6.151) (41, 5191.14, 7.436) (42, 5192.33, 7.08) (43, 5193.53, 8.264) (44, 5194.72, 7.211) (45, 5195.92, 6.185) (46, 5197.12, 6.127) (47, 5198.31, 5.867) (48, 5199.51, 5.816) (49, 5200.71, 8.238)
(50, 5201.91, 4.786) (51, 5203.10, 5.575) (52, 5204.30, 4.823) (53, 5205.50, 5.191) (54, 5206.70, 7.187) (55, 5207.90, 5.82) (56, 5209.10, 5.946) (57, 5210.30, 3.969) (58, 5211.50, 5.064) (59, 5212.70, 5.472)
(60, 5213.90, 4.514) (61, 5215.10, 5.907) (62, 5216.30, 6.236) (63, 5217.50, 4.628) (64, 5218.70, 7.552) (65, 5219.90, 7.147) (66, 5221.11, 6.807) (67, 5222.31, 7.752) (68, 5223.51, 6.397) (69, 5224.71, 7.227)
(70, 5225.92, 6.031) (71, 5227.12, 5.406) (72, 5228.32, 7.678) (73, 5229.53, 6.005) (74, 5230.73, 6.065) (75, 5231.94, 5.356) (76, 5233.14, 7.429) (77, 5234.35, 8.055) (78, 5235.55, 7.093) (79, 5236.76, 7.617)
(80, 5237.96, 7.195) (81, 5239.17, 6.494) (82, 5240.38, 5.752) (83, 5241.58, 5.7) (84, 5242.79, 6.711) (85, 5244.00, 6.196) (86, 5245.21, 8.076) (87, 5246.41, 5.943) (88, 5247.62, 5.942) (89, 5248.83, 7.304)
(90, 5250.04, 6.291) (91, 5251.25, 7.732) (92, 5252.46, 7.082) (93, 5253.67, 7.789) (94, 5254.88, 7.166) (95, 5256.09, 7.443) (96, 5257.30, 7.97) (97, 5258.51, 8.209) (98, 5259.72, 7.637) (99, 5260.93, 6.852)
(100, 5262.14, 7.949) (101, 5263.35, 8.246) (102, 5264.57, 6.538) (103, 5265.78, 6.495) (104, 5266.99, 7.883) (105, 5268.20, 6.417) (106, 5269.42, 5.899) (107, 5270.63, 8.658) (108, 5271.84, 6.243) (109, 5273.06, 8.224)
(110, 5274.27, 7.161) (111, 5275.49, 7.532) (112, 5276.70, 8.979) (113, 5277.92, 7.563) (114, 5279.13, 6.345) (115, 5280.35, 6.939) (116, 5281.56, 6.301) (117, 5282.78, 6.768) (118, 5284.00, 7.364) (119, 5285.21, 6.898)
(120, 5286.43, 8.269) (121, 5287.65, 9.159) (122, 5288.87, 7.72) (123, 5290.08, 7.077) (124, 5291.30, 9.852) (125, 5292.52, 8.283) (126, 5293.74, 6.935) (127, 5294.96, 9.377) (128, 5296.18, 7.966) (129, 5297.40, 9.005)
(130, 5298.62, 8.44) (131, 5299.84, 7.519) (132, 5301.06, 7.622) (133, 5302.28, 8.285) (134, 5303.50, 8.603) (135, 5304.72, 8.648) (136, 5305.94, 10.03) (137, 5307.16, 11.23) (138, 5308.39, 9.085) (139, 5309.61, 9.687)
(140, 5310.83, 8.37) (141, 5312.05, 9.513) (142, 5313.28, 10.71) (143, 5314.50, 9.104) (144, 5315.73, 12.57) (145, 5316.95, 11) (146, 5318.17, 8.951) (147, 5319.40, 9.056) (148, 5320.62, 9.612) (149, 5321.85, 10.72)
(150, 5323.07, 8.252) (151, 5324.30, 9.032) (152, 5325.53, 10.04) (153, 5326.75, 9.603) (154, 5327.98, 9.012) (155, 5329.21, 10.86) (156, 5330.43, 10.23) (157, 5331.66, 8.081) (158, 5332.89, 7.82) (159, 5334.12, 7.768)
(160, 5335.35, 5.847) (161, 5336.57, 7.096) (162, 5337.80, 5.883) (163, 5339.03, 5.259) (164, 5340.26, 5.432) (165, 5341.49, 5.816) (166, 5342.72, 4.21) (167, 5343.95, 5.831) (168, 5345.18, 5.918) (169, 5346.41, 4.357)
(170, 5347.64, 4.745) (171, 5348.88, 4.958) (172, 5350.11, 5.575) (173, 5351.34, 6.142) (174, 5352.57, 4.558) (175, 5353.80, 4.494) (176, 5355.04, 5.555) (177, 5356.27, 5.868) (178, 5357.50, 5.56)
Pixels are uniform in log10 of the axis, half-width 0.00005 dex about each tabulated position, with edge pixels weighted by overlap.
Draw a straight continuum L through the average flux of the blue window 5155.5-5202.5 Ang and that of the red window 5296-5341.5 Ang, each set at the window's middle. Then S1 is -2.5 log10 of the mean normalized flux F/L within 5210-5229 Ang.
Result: 0.27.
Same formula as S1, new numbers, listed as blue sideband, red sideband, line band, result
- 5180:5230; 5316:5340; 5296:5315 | -0.09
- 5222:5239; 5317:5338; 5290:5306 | -0.03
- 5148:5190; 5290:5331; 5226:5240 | 0.26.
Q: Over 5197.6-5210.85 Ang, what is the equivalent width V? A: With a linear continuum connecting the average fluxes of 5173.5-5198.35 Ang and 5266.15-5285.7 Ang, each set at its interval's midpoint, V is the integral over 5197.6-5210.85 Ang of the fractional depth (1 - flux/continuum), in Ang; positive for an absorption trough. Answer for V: 3.2 Ang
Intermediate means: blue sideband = 7.68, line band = 5.76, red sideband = 7.19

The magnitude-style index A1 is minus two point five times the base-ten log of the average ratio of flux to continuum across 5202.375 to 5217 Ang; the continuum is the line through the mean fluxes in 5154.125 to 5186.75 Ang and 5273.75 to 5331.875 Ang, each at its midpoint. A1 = 0.42 mag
